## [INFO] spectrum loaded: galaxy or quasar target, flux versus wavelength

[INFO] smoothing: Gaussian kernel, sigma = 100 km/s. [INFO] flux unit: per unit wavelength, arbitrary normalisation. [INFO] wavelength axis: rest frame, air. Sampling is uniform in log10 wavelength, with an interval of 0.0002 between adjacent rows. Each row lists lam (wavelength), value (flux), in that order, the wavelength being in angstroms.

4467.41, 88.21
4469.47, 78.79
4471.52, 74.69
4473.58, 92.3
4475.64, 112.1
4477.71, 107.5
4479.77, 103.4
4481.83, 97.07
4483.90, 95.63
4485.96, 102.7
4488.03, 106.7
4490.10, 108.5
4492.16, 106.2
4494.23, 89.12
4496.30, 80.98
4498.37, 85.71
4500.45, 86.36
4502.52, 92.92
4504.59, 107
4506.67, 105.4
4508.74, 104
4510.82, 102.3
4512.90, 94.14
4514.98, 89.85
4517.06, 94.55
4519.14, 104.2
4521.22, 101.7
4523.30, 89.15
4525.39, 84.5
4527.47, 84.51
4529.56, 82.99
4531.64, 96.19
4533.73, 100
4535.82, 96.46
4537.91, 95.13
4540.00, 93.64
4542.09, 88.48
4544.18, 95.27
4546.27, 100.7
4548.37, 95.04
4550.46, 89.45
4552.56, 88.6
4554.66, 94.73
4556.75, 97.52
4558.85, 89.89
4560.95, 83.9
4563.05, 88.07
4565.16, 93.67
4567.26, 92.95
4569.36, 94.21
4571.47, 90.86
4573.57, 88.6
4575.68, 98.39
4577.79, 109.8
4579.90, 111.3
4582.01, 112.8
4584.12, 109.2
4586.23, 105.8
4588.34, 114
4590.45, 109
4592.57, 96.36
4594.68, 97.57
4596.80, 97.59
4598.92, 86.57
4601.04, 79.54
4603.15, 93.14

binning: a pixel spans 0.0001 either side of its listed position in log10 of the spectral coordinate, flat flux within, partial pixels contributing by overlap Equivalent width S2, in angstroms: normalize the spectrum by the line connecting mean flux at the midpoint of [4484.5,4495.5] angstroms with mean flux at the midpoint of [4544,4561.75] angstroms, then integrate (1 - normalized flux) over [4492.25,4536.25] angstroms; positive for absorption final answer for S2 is 1.9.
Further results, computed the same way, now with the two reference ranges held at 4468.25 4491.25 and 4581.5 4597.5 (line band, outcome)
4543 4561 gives 1.67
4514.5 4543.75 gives 2.38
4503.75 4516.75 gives 0.01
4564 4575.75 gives 1.28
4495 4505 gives 1.00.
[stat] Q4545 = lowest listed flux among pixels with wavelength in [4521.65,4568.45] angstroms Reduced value 82.99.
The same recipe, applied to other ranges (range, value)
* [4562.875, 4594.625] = 88.07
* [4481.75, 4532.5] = 80.98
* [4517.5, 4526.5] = 84.5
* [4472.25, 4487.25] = 92.3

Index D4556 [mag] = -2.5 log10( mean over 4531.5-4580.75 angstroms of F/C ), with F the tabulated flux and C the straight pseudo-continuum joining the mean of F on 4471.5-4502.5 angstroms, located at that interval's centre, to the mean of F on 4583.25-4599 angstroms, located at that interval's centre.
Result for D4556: 0.07 mag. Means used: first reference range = 97.2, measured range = 94.6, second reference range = 103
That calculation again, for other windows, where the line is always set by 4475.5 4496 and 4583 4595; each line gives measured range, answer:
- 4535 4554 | 0.115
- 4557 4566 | 0.172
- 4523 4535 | 0.155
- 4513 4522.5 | 0.065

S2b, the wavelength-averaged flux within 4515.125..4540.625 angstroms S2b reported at 93.5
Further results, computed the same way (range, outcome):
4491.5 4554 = 94.1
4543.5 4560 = 93.8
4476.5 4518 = 98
